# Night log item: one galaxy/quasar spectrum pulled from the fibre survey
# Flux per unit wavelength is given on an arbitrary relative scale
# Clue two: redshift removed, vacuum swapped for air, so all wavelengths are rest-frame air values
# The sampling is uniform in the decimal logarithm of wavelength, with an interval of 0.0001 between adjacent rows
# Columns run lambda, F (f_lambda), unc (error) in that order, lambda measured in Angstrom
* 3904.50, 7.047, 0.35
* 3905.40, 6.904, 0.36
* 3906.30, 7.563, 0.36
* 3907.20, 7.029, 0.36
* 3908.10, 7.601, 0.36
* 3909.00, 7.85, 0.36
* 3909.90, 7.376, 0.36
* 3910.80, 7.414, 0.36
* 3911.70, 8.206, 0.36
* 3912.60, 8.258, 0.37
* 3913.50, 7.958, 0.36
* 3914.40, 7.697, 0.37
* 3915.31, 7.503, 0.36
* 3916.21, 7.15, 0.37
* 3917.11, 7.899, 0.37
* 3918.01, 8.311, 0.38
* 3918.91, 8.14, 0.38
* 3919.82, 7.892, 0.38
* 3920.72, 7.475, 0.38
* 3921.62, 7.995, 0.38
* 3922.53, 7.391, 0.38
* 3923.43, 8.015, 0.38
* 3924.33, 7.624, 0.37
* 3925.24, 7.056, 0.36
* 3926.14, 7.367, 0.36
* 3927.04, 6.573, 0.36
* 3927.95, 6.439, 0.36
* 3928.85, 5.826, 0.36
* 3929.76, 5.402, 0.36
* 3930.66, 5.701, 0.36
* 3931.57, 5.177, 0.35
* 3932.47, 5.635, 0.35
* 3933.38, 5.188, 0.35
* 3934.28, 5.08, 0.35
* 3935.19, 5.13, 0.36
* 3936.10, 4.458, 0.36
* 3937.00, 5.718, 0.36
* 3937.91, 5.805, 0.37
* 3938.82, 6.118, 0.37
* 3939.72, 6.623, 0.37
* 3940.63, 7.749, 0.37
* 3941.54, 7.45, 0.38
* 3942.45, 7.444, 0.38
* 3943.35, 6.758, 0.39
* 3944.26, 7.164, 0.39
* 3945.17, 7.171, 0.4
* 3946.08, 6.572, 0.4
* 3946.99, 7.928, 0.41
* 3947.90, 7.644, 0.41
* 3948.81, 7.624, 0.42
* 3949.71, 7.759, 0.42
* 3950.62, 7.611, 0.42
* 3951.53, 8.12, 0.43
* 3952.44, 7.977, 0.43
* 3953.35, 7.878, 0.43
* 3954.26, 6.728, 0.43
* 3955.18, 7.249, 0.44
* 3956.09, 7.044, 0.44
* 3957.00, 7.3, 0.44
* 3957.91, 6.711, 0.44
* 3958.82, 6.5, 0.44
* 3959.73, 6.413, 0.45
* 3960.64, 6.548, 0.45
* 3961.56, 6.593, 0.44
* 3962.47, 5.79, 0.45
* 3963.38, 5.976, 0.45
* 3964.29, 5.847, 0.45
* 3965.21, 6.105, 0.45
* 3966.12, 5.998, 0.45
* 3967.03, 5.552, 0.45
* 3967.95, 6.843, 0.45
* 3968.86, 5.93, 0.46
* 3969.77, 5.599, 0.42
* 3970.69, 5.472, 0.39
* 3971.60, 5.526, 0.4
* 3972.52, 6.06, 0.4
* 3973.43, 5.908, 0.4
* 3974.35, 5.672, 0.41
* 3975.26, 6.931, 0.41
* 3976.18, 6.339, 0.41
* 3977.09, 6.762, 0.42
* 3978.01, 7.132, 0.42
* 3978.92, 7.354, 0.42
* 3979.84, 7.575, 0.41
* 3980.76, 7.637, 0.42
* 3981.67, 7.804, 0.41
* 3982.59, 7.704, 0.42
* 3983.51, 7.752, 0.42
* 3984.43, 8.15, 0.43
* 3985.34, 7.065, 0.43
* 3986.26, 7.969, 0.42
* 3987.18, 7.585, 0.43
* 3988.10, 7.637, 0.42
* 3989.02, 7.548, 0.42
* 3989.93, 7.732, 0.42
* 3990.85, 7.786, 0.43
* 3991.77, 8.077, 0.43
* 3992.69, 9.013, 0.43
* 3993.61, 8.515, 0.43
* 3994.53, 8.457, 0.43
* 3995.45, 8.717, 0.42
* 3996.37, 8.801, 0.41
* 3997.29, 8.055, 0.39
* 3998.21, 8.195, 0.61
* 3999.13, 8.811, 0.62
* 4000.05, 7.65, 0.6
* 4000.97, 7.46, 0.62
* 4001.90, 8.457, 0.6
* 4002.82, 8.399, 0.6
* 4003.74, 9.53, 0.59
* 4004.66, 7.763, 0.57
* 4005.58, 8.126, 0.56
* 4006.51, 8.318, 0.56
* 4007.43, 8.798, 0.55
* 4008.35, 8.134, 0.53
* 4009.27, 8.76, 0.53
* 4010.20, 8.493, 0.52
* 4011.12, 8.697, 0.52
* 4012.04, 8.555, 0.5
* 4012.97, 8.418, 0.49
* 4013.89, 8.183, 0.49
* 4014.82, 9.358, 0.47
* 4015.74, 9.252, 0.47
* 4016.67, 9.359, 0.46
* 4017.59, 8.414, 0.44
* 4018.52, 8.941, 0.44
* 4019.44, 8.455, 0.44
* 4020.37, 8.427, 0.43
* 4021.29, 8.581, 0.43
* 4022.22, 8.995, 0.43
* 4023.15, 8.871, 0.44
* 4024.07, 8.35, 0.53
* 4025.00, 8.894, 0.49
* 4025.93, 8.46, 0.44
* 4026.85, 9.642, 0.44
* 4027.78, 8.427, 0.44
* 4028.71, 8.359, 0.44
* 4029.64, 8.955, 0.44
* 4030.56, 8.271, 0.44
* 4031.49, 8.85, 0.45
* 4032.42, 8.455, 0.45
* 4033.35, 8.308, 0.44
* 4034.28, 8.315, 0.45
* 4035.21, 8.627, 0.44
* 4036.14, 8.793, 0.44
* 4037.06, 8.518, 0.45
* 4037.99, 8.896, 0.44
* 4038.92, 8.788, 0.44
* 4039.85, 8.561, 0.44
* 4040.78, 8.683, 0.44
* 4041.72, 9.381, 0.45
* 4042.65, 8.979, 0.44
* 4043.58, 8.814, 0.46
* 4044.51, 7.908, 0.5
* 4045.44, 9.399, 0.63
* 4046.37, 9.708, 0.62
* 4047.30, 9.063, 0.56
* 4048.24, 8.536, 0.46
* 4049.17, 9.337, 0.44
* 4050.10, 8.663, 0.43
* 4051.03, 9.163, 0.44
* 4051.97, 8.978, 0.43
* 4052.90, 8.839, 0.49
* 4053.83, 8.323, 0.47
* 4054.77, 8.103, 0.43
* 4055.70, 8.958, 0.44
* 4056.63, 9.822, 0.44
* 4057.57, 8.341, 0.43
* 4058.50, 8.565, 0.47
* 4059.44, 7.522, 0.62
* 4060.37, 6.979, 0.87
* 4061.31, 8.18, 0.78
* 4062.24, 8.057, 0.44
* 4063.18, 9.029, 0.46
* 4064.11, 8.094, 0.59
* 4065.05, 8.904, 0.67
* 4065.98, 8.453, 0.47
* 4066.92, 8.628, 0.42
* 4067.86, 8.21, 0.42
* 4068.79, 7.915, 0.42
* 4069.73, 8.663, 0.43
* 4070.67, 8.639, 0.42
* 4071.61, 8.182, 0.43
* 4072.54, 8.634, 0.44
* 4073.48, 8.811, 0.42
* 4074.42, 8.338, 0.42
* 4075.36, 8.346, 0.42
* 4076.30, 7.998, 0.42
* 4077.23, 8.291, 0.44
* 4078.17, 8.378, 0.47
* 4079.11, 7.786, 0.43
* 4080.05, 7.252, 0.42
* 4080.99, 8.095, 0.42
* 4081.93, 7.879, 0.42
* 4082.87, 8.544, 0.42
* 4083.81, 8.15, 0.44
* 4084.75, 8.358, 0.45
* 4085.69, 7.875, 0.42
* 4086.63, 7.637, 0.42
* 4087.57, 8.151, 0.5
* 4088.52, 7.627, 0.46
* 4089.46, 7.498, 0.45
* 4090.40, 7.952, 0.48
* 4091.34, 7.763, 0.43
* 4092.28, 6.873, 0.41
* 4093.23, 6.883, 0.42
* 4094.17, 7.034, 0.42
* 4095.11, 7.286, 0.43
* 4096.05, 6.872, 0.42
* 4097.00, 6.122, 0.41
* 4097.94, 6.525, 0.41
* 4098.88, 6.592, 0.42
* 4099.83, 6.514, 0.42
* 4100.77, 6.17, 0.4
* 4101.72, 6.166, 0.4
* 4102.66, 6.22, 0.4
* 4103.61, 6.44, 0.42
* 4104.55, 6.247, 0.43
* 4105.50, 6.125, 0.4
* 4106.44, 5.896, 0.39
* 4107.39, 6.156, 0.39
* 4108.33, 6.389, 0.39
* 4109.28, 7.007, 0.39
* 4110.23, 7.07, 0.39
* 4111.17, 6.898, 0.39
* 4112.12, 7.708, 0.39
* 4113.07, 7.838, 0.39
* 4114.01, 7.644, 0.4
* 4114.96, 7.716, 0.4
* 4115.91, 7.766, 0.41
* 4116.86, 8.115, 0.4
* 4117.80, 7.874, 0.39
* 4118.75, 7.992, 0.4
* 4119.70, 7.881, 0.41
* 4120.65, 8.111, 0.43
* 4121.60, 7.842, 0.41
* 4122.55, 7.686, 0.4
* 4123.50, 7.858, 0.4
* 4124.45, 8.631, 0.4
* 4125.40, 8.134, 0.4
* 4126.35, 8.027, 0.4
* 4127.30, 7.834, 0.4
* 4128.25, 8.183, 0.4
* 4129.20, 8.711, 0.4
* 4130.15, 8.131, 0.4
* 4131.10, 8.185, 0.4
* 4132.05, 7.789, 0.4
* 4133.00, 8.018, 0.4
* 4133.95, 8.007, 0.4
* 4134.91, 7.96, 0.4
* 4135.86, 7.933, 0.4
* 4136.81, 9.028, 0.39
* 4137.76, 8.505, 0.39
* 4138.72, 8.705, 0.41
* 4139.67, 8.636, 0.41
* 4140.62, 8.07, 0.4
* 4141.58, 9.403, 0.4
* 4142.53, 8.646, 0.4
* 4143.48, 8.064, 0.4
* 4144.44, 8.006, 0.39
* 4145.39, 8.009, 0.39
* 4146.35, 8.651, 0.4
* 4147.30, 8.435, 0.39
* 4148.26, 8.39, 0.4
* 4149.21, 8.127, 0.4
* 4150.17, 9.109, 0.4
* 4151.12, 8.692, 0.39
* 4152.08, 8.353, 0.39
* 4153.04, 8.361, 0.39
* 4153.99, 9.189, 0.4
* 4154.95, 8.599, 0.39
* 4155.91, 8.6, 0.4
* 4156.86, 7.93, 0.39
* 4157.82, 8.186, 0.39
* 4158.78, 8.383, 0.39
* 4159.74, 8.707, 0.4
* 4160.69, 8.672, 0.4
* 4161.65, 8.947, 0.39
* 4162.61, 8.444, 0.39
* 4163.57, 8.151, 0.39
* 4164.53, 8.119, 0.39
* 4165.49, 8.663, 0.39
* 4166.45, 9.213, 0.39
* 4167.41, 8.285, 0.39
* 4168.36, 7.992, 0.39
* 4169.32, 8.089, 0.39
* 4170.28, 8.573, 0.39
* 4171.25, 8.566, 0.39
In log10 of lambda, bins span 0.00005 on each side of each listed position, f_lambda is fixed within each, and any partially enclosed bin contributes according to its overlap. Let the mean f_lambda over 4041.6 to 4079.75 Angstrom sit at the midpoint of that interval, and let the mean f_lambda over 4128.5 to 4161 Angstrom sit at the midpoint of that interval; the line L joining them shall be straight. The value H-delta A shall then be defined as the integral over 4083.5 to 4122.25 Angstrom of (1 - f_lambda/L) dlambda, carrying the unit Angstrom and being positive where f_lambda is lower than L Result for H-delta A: 5.9 Angstrom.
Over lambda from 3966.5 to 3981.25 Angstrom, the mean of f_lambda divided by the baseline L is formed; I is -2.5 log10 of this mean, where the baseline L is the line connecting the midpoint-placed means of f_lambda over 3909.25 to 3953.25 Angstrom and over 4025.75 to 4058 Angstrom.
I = 0.20 mag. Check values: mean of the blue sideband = 7.02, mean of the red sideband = 8.78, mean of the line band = 6.4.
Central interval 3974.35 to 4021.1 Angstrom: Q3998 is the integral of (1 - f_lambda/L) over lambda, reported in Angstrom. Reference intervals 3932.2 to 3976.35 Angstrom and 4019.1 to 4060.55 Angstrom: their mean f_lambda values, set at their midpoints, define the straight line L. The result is -3.0 Angstrom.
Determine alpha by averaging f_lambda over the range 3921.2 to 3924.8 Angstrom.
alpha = 7.74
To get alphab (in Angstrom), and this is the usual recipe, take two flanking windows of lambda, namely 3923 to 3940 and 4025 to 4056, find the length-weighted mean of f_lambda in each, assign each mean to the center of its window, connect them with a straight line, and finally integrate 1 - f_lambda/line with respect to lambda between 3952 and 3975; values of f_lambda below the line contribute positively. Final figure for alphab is 1.52 Angstrom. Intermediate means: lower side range 6.04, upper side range 8.76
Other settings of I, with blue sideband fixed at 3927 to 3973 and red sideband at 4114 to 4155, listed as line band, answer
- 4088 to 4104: 0.15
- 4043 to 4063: -0.16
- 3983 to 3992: -0.13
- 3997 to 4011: -0.19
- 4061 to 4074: -0.12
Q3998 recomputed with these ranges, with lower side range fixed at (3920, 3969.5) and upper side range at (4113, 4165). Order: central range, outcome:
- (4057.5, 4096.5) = -1.3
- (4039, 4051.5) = -2.4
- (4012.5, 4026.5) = -2.8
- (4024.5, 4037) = -2.1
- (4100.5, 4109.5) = 1.9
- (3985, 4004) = -2.9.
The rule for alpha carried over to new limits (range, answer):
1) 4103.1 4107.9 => 6.18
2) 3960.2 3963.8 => 6.22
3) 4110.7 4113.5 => 7.47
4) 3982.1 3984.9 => 7.86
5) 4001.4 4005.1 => 8.53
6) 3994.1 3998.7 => 8.45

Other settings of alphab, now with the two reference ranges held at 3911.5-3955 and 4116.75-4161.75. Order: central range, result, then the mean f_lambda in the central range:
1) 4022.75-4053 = -4.4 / 8.78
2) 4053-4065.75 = -1.0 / 8.39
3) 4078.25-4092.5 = 0.2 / 7.86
